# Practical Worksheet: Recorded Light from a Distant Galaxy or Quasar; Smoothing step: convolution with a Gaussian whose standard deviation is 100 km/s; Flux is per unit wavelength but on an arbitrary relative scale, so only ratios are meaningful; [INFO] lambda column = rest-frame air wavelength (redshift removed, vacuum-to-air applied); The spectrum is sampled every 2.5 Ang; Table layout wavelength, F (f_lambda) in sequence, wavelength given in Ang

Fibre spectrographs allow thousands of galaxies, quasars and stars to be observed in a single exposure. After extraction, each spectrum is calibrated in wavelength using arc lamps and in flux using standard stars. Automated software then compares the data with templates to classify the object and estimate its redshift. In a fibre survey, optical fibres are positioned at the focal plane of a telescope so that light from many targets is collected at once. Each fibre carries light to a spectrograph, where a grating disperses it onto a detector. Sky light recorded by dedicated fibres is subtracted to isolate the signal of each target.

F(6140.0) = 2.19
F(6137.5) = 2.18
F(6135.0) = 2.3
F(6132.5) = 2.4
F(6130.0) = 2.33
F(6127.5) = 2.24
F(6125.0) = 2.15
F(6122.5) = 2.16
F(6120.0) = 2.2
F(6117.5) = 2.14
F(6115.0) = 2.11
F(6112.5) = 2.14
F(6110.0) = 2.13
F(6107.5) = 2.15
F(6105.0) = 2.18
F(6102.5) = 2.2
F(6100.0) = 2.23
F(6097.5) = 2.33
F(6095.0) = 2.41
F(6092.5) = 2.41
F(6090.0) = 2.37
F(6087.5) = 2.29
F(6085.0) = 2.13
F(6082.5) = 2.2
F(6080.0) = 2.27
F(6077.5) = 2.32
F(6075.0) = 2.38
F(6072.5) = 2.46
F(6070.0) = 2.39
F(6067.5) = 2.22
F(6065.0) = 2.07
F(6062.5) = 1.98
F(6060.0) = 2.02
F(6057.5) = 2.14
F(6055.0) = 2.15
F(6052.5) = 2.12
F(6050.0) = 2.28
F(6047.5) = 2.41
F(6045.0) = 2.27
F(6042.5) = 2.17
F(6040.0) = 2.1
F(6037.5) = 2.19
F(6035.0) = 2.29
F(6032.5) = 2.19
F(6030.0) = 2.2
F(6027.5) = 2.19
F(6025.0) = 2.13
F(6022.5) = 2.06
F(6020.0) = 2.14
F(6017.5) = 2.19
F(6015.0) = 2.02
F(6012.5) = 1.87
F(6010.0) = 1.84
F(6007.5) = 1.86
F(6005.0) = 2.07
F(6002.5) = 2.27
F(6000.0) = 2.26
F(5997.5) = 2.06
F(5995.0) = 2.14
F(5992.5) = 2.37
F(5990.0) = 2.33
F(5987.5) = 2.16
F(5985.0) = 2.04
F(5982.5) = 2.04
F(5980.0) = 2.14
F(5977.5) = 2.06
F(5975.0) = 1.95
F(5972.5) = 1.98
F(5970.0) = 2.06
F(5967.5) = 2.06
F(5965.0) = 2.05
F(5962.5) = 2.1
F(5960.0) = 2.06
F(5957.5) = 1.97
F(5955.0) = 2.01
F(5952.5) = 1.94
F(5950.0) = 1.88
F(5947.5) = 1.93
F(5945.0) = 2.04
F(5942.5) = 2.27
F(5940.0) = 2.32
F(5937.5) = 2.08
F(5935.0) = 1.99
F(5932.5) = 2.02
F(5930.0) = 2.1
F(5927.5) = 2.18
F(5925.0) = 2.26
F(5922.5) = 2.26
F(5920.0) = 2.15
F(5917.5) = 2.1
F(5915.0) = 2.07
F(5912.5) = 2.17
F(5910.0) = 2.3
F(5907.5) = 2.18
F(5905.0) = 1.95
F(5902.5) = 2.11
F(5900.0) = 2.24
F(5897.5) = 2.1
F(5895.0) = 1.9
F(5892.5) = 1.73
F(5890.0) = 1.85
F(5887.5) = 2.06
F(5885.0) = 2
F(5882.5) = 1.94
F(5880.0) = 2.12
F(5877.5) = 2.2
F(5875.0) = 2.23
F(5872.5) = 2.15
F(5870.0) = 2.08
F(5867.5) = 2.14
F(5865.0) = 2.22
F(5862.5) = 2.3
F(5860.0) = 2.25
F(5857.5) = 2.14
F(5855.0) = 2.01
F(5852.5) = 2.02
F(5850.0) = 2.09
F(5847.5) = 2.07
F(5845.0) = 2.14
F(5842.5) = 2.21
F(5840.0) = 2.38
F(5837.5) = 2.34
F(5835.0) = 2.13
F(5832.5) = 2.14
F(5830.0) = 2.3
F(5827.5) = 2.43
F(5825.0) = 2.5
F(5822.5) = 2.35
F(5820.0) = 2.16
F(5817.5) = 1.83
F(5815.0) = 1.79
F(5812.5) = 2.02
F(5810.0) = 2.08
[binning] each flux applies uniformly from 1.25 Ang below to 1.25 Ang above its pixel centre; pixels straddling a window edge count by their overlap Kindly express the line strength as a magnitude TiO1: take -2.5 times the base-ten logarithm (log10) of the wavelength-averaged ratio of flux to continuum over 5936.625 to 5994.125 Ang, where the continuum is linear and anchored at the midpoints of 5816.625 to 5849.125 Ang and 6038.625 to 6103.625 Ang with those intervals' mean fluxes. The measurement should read 0.08 mag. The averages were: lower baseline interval 2.23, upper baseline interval 2.24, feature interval 2.08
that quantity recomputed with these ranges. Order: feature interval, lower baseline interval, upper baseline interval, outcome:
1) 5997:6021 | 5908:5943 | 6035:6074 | 0.07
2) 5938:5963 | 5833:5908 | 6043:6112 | 0.06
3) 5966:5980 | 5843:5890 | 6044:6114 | 0.07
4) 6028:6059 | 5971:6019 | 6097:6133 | -0.04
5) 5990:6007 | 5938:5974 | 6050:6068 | -0.06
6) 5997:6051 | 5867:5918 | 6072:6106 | 0.04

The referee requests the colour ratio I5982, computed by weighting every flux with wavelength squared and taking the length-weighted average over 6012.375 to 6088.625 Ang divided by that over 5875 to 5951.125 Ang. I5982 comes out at 1.10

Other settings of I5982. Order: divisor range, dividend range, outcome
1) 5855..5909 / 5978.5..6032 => 1.05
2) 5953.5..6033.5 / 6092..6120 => 1.10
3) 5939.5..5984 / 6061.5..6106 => 1.16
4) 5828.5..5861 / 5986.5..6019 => 1.02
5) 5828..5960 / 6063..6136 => 1.14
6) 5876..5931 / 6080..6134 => 1.14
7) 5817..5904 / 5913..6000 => 1.01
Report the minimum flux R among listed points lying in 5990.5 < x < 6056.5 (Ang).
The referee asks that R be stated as 1.84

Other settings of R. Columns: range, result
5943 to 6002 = 1.88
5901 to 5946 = 1.95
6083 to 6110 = 2.13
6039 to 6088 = 1.98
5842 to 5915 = 1.73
